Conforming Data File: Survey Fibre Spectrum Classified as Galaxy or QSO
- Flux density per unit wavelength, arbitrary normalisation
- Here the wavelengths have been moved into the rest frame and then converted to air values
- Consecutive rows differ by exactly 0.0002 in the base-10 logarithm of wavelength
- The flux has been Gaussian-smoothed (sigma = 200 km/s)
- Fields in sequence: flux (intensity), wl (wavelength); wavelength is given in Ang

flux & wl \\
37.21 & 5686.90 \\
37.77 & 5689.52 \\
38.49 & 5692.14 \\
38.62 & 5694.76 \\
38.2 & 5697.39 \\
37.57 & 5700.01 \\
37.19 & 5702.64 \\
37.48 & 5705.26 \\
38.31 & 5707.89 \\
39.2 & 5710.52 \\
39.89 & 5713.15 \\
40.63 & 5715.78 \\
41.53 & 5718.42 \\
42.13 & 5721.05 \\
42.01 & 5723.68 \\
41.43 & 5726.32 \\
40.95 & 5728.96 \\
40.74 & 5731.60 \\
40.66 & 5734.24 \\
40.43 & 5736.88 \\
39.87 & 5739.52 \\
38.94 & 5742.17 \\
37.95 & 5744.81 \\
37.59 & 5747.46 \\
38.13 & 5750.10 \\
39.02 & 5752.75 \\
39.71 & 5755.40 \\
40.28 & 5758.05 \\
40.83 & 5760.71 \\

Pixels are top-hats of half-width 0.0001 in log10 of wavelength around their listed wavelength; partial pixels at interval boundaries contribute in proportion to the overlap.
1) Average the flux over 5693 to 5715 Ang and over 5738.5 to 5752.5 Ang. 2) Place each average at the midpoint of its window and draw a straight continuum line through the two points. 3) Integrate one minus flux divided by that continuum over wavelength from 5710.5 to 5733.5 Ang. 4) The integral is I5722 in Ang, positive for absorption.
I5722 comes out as -1.6 Ang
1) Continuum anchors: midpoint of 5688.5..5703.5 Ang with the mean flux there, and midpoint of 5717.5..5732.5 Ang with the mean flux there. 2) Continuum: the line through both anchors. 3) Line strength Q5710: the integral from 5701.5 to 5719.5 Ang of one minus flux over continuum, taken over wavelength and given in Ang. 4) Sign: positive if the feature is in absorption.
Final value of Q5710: 0.3 Ang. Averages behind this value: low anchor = 38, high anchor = 41.5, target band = 39.2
